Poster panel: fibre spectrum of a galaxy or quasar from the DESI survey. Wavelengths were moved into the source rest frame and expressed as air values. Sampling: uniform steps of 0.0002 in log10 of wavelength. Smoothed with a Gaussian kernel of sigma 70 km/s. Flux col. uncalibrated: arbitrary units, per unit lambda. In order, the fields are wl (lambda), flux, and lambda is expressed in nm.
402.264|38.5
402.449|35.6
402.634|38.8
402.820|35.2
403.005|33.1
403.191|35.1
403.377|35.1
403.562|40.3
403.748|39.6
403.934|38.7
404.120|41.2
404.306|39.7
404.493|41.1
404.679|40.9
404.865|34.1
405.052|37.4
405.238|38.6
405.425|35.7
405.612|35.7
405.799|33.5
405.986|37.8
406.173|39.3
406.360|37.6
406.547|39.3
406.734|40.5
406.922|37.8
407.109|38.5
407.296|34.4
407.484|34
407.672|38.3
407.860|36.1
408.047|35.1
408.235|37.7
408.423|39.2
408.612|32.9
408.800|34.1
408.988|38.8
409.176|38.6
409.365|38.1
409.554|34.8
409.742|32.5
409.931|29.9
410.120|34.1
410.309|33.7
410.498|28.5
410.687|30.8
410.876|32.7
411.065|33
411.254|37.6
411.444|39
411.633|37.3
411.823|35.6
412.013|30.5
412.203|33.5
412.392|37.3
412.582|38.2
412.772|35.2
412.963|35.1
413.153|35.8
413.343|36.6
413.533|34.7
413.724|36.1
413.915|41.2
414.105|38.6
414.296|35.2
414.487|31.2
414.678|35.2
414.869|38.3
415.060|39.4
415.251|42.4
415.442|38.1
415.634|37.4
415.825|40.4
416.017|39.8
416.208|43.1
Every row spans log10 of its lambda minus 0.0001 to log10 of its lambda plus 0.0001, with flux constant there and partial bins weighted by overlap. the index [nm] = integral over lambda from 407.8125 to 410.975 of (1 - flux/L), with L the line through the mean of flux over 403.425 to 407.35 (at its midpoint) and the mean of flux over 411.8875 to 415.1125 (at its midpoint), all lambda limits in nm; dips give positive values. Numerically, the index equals 0.22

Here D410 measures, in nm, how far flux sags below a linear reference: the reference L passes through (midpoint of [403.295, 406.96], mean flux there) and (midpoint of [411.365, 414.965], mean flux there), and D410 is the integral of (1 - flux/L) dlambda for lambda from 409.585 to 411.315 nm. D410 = 0.199 nm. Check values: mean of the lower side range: 38.2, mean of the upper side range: 36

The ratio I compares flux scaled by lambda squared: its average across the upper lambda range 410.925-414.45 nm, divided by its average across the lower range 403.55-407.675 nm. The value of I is 0.98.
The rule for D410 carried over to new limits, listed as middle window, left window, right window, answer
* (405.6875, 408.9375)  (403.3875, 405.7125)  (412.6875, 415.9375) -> 0.10 nm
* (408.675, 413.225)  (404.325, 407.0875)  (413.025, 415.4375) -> 0.32 nm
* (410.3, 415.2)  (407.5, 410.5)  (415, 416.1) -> 0.30 nm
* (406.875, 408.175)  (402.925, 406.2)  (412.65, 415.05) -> 0.03 nm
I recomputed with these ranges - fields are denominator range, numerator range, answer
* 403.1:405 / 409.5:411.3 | 0.87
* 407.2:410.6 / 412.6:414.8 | 1.05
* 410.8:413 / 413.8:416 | 1.09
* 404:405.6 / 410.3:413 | 0.93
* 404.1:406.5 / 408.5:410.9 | 0.92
